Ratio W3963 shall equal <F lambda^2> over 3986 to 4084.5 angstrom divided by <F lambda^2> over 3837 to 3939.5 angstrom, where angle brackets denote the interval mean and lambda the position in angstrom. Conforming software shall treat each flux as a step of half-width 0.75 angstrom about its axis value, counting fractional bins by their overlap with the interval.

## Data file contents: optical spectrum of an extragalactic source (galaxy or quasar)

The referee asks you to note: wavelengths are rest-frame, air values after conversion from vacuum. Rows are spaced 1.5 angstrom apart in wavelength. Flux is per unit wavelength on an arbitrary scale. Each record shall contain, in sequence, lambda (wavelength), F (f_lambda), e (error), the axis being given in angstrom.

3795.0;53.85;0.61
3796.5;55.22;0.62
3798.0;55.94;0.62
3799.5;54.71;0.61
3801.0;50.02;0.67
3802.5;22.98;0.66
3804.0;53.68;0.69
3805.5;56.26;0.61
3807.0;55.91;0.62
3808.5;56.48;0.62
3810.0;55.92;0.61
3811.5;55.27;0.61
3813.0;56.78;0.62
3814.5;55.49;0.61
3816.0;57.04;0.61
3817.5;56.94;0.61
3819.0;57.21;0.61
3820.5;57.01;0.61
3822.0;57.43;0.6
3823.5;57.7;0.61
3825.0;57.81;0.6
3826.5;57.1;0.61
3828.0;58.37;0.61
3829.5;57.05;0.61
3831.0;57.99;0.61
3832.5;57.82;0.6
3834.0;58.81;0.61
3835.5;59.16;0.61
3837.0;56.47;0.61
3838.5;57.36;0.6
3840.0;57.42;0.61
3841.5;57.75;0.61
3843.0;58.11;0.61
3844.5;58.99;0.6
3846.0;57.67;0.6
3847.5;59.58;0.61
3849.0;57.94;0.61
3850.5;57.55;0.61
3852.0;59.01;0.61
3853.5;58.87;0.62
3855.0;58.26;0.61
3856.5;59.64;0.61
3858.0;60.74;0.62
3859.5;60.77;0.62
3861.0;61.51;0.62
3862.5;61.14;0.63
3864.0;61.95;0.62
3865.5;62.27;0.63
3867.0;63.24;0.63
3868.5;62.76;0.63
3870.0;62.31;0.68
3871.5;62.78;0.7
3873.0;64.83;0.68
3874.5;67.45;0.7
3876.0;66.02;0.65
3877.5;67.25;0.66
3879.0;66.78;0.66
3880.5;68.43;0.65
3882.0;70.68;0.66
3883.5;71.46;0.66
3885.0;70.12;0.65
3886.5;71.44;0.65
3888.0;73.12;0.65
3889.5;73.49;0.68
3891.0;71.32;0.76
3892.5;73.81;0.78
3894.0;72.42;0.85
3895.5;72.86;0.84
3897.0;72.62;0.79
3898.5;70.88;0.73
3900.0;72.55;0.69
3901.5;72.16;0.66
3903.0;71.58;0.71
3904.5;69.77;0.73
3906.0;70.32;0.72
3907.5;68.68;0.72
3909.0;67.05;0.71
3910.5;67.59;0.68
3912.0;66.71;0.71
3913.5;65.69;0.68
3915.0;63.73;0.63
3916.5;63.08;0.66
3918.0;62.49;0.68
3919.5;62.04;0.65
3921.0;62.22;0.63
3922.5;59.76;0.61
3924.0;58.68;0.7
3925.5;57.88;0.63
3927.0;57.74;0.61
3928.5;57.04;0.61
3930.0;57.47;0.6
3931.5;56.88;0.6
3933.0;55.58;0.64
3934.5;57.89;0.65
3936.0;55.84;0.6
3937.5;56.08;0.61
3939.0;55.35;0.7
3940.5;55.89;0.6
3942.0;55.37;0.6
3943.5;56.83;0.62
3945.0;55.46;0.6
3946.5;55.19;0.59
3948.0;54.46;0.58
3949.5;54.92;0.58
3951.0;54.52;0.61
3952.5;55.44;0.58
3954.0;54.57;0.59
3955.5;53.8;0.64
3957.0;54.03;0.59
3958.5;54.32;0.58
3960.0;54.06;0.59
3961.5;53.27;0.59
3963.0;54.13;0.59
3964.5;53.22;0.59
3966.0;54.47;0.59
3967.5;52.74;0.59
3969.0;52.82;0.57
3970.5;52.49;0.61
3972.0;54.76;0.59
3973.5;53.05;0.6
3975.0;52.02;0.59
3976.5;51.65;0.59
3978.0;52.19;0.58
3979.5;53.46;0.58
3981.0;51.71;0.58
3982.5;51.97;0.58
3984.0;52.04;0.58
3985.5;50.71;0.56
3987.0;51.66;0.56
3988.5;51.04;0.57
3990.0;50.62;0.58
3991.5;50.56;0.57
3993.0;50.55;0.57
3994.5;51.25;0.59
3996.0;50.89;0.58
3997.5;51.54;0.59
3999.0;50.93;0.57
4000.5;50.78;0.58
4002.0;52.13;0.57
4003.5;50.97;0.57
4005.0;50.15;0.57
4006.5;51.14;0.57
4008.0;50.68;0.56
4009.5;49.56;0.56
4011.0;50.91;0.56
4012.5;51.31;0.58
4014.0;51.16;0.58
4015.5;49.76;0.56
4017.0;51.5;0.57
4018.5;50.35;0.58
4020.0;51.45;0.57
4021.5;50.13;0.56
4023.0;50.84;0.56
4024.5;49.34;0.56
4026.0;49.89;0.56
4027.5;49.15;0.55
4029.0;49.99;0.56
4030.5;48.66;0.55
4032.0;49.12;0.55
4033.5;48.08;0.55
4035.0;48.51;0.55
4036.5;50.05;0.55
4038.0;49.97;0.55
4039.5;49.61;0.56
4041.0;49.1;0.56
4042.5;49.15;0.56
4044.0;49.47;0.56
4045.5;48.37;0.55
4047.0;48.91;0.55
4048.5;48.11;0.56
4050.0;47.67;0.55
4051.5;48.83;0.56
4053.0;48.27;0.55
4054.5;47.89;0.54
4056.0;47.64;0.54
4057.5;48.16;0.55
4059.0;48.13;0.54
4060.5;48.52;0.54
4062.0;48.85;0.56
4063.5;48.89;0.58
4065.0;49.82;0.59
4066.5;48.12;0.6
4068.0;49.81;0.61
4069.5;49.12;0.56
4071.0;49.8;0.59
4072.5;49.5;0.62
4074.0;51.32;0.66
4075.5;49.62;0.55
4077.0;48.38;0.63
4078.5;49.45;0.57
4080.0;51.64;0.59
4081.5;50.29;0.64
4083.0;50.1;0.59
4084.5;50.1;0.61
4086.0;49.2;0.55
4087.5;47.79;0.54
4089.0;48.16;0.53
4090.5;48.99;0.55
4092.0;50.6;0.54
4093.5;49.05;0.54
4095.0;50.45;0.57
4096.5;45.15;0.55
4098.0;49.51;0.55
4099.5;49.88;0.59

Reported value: 0.84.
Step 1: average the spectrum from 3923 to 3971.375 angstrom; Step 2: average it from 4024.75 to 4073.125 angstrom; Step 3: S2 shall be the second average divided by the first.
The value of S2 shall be 0.88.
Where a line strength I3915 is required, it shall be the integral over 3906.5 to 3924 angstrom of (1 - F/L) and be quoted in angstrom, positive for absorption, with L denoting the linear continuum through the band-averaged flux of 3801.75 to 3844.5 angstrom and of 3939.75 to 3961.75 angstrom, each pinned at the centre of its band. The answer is -2.9 angstrom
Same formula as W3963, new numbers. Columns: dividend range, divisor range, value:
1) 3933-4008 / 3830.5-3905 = 0.87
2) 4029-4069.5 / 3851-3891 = 0.82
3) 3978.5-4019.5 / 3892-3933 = 0.82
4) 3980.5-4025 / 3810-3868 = 0.95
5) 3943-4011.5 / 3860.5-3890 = 0.83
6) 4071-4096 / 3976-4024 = 1.01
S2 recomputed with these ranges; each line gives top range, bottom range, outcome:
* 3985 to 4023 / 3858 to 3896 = 0.76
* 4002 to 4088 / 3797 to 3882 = 0.85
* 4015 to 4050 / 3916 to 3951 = 0.86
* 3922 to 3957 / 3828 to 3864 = 0.96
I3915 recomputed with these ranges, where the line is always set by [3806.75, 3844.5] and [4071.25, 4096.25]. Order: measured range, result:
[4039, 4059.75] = 0.9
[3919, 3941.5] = -1.5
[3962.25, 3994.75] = 0.3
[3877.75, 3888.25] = -2.7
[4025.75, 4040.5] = 0.5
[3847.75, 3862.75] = -0.8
